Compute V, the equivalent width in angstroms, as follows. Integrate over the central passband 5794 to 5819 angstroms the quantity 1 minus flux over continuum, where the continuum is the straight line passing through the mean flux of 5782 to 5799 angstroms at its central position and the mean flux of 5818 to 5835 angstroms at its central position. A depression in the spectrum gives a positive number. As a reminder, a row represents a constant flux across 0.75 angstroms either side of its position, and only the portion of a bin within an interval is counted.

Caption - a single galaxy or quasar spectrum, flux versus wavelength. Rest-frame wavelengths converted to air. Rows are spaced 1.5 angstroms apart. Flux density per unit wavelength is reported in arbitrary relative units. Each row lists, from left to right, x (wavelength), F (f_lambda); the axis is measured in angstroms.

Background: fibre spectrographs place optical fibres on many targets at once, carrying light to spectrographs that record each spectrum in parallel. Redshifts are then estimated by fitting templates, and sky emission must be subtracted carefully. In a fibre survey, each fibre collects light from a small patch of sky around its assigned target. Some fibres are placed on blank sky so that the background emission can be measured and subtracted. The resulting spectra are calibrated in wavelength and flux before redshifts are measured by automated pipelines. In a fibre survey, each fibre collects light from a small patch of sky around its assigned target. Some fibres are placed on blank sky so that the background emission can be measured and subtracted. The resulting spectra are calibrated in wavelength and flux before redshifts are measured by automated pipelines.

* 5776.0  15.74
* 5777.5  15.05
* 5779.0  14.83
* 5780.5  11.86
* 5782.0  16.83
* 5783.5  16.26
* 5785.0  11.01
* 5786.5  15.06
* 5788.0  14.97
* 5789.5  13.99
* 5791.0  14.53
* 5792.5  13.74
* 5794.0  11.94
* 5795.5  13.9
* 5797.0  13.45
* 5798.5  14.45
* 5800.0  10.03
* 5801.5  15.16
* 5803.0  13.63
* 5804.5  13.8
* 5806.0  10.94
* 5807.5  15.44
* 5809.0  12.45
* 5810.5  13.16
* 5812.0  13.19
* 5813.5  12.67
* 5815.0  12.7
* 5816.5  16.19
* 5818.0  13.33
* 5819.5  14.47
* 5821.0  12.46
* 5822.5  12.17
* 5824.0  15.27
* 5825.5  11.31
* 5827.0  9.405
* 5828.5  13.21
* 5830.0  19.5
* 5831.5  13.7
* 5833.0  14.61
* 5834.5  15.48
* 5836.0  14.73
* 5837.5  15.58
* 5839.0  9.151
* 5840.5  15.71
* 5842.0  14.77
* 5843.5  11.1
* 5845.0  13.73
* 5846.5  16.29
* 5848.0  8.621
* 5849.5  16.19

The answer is 1.0 angstroms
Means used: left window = 14.1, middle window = 13.4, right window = 13.7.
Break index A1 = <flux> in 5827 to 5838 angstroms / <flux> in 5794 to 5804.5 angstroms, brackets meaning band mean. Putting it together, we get 1.11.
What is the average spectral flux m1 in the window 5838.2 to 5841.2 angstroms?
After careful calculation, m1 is 12.4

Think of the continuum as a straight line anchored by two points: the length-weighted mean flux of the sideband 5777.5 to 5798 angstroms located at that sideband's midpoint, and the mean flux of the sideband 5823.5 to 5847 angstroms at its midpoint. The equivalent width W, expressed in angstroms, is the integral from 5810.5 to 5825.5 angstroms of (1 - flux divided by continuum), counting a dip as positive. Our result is 0.6 angstroms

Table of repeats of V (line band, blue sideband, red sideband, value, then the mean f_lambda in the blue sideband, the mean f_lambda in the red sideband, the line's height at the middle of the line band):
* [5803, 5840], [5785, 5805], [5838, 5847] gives -0.08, 13.6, 13.4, 13.5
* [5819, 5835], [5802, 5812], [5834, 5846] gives -0.17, 13.3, 13.8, 13.6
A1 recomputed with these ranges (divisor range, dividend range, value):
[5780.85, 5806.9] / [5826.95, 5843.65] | 1.03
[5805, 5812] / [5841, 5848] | 1.03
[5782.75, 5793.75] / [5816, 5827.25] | 0.93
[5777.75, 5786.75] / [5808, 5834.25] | 0.95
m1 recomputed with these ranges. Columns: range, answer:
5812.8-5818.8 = 13.7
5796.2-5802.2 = 13.3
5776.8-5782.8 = 14.7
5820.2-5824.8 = 13.3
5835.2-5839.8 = 13.2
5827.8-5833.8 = 15.3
